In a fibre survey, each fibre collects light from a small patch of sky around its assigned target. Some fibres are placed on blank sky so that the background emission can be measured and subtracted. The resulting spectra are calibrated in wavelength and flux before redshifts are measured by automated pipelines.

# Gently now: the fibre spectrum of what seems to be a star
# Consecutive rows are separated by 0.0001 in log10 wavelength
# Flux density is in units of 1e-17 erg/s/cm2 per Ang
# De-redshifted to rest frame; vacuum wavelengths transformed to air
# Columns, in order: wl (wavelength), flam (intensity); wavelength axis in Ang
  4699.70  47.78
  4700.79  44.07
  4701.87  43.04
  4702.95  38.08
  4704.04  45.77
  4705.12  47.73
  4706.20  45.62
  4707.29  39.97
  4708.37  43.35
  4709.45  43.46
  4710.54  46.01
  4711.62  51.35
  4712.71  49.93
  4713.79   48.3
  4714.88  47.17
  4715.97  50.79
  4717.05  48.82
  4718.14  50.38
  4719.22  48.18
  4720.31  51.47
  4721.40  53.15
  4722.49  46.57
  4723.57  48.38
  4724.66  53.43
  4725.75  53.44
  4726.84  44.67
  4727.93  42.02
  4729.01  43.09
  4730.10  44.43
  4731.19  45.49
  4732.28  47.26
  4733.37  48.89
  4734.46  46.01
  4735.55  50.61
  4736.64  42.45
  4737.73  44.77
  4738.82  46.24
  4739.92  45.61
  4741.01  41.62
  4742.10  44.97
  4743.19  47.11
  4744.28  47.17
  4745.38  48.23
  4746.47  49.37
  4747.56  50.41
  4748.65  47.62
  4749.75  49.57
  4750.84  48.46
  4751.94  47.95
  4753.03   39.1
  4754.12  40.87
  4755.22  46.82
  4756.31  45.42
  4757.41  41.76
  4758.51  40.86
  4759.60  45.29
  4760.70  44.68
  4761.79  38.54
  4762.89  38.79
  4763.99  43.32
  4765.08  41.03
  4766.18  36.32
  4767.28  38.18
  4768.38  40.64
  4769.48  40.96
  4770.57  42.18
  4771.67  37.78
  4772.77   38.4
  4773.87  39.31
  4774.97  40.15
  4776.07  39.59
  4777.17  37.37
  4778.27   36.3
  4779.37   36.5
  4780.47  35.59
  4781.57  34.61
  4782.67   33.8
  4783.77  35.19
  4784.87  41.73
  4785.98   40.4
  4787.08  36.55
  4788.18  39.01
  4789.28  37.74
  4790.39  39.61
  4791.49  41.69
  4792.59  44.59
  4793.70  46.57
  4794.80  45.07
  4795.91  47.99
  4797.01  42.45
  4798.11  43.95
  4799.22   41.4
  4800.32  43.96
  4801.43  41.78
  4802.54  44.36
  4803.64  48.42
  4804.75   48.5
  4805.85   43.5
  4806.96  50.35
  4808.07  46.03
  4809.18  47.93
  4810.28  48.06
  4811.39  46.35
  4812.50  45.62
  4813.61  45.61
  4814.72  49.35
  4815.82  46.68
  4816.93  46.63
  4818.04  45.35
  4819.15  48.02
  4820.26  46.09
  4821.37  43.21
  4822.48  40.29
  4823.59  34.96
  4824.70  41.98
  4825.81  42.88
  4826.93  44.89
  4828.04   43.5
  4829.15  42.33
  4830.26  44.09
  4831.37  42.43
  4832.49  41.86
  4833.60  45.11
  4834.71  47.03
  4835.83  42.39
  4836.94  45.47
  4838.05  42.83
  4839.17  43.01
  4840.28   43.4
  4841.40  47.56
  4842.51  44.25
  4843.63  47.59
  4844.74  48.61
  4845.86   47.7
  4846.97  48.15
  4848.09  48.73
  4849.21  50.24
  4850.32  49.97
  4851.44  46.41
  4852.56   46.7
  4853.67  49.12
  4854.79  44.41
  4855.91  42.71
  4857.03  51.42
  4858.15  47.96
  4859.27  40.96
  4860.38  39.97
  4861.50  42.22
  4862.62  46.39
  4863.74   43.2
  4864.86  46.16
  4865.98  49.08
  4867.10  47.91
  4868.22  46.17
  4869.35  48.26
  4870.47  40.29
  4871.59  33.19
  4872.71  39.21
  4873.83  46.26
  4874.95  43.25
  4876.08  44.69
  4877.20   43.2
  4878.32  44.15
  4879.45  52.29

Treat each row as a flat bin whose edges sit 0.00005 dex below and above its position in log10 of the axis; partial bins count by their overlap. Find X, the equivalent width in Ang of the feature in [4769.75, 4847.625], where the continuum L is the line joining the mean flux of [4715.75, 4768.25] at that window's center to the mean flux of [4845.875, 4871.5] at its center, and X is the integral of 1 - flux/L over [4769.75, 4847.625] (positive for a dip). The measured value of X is 4.8 Ang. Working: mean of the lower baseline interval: 45.7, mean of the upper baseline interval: 46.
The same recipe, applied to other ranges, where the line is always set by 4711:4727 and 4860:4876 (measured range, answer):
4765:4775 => 1.7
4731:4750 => 0.8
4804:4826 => 0.2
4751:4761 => 0.9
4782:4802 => 2.4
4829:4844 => 0.3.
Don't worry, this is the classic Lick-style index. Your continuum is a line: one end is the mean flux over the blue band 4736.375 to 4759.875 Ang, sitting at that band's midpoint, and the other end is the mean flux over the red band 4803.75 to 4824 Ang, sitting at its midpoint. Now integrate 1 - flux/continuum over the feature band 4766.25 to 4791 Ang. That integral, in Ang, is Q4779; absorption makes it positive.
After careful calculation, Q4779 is 4.0 Ang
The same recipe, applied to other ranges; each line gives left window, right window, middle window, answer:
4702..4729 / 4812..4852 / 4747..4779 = 3.1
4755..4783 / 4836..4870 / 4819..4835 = 0.4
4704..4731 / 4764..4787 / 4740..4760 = -1.6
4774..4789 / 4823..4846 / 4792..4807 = -2.0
